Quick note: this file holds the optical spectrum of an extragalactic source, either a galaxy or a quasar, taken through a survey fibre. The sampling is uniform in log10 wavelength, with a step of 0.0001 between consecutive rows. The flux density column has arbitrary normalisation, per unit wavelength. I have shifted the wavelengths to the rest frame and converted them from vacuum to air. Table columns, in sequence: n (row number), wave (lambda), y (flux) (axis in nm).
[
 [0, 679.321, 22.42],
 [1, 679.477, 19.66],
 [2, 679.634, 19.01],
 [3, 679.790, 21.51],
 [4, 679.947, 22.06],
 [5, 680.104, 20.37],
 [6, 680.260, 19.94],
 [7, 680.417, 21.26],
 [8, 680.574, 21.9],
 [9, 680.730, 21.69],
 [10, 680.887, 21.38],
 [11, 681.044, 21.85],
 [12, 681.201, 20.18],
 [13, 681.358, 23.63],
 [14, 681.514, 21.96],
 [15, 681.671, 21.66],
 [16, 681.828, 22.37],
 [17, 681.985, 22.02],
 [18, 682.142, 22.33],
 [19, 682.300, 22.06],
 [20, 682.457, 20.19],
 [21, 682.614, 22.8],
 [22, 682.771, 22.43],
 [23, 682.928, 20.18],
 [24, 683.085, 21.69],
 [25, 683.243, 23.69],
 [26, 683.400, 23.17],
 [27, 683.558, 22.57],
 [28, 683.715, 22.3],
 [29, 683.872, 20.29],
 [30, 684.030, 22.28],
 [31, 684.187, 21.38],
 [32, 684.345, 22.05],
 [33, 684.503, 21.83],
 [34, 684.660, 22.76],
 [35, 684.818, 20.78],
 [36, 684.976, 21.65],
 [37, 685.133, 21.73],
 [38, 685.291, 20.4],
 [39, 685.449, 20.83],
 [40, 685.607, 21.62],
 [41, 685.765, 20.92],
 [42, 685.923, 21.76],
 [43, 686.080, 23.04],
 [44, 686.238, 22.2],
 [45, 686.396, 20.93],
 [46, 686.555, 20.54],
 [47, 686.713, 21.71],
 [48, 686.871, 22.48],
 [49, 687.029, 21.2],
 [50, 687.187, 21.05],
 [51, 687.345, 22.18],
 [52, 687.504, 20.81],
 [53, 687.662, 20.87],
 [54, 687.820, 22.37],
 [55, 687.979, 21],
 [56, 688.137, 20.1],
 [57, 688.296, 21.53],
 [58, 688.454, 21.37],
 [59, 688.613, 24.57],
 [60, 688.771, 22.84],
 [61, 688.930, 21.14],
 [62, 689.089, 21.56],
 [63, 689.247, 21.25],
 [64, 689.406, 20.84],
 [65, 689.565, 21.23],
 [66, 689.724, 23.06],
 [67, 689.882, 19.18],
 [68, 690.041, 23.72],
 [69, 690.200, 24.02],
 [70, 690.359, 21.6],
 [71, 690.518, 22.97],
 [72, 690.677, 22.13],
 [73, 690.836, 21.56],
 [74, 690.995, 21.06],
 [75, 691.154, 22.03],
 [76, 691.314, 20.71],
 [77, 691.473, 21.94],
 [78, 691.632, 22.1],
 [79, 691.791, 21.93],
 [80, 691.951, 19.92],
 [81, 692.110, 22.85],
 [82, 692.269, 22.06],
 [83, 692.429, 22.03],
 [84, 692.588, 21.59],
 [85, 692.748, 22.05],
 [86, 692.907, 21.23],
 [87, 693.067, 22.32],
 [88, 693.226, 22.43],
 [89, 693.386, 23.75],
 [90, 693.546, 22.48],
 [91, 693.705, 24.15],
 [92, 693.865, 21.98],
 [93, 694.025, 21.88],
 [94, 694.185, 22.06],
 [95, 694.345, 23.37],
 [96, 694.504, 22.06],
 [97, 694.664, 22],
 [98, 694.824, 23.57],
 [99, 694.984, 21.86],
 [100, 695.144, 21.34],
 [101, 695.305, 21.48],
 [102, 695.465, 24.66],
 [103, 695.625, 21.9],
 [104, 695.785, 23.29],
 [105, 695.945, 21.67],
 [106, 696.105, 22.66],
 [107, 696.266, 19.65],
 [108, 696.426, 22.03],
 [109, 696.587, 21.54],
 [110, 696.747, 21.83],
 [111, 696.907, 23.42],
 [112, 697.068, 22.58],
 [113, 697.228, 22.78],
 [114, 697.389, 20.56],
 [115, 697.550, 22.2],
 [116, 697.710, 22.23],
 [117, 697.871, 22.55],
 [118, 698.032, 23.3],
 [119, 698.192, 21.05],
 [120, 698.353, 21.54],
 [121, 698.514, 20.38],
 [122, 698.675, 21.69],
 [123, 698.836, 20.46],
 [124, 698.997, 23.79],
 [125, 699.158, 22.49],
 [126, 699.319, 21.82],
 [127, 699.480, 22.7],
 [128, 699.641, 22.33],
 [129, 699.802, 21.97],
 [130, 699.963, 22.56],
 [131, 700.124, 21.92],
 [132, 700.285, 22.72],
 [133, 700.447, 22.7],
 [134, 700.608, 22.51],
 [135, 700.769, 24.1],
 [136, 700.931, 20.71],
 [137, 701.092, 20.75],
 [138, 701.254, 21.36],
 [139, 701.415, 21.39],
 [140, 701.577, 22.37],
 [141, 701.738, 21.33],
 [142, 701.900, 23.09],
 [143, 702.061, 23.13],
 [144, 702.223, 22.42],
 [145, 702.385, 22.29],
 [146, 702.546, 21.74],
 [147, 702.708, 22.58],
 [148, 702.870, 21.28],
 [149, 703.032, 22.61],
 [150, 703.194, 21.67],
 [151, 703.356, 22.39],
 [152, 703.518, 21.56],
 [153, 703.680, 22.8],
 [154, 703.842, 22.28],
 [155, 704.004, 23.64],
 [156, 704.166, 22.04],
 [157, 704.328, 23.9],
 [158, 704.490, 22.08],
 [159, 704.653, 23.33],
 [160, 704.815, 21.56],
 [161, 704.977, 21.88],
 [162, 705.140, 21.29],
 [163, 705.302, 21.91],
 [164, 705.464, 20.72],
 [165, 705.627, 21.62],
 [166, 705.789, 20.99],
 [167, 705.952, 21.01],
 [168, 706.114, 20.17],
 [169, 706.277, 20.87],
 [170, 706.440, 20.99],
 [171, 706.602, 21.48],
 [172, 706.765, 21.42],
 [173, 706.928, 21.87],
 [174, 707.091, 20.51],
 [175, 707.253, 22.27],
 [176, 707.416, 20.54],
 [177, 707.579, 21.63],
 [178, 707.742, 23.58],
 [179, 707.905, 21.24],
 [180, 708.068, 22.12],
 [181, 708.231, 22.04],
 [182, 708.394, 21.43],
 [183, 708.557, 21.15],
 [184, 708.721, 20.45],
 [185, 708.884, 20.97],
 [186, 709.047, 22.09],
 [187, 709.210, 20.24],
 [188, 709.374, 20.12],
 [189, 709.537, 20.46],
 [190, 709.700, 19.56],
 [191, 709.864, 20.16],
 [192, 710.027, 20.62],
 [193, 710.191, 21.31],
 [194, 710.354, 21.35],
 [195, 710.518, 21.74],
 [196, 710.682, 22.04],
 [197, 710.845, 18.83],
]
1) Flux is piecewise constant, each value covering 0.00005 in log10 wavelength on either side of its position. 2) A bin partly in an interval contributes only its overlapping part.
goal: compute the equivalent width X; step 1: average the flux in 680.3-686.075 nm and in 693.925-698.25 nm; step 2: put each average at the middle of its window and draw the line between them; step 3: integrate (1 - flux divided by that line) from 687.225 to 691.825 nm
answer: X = 0.04 nm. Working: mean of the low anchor 21.8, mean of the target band 21.8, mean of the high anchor 22.2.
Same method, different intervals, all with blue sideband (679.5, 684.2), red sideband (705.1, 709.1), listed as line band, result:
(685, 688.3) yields 0.031 nm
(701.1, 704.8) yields -0.150 nm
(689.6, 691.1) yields -0.039 nm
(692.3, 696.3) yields -0.151 nm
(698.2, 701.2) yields -0.081 nm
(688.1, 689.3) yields -0.016 nm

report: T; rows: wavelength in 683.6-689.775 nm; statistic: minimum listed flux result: 20.1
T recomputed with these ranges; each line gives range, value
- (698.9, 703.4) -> 20.71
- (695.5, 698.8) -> 19.65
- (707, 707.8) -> 20.51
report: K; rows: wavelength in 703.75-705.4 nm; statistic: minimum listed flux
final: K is 21.29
